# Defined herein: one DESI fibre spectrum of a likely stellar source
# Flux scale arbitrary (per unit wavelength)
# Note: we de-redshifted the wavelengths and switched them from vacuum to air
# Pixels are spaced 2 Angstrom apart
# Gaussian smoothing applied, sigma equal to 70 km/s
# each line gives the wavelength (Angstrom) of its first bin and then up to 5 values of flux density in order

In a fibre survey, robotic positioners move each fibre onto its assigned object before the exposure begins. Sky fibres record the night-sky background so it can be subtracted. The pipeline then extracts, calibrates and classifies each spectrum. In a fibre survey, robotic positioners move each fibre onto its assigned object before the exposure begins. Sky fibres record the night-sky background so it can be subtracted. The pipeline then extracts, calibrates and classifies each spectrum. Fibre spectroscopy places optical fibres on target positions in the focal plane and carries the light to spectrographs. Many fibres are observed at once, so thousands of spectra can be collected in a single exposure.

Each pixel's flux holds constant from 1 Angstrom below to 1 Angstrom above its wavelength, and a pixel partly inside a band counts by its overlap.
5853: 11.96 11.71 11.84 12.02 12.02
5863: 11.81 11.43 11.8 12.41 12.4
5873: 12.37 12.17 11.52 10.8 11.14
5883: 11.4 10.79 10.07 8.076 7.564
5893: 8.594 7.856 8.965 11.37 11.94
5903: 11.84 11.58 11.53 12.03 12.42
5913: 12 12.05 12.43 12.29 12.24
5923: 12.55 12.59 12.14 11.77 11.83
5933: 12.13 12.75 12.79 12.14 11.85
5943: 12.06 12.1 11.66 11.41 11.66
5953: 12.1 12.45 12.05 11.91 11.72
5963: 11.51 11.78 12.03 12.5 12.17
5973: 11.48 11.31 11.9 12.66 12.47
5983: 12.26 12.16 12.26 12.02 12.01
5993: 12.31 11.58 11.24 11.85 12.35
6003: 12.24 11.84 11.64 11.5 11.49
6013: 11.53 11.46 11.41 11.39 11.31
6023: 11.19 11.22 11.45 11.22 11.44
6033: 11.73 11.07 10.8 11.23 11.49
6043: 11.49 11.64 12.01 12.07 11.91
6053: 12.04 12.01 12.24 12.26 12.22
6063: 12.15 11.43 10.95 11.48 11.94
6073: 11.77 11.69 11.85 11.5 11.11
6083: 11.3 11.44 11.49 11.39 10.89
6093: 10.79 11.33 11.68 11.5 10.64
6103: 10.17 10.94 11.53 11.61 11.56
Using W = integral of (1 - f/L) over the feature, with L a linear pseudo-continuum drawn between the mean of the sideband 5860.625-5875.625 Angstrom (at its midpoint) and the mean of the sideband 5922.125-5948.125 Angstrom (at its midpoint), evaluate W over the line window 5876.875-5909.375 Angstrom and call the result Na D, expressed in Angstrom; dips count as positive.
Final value 4.7 Angstrom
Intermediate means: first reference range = 12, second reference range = 12.2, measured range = 10.4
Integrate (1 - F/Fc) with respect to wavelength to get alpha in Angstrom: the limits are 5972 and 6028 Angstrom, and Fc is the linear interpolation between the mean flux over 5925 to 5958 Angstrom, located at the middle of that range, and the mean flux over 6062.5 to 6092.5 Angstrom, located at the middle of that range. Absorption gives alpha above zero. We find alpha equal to 0.21 Angstrom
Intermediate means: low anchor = 12.1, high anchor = 11.5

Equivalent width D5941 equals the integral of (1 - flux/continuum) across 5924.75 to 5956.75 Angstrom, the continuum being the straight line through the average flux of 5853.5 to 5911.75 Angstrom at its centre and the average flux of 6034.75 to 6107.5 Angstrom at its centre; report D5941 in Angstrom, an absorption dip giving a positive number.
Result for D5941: -2.5 Angstrom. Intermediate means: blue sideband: 11.1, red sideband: 11.5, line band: 12.1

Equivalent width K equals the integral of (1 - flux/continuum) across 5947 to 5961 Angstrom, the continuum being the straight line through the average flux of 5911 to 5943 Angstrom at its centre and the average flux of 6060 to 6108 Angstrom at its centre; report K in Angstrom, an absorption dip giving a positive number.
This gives 0.2 Angstrom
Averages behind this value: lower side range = 12.2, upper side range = 11.4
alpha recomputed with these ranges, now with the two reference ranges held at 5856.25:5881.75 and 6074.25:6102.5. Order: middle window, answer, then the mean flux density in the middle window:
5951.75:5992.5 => -1.6 Angstrom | 12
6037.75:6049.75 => -0.2 Angstrom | 11.6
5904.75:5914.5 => -0.2 Angstrom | 11.9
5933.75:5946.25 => -0.6 Angstrom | 12.3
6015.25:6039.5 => 0.3 Angstrom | 11.3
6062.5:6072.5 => -0.2 Angstrom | 11.6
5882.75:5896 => 3.1 Angstrom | 9.07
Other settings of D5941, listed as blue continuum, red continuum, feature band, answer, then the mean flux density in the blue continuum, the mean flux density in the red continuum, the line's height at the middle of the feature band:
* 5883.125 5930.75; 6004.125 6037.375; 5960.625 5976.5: -0.79 Angstrom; 11.1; 11.4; 11.3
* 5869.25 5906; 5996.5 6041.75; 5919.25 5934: -1.78 Angstrom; 10.6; 11.5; 10.9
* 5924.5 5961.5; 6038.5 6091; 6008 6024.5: 0.60 Angstrom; 12.1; 11.7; 11.8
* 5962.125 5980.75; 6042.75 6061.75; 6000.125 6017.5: 0.37 Angstrom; 12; 12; 12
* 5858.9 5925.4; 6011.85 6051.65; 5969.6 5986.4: -1.01 Angstrom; 11.3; 11.4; 11.4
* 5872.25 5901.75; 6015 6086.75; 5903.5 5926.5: -3.61 Angstrom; 10.3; 11.6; 10.5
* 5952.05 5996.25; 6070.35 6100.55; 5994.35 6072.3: 0.49 Angstrom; 12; 11.4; 11.7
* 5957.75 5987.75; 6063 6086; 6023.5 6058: 0.29 Angstrom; 12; 11.5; 11.7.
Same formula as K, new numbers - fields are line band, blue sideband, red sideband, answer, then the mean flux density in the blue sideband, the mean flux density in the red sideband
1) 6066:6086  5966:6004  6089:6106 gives -0.52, 12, 11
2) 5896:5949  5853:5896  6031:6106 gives -4.07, 11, 11.5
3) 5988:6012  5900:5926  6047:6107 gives -0.07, 12.1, 11.5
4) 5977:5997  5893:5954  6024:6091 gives -0.78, 11.7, 11.6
